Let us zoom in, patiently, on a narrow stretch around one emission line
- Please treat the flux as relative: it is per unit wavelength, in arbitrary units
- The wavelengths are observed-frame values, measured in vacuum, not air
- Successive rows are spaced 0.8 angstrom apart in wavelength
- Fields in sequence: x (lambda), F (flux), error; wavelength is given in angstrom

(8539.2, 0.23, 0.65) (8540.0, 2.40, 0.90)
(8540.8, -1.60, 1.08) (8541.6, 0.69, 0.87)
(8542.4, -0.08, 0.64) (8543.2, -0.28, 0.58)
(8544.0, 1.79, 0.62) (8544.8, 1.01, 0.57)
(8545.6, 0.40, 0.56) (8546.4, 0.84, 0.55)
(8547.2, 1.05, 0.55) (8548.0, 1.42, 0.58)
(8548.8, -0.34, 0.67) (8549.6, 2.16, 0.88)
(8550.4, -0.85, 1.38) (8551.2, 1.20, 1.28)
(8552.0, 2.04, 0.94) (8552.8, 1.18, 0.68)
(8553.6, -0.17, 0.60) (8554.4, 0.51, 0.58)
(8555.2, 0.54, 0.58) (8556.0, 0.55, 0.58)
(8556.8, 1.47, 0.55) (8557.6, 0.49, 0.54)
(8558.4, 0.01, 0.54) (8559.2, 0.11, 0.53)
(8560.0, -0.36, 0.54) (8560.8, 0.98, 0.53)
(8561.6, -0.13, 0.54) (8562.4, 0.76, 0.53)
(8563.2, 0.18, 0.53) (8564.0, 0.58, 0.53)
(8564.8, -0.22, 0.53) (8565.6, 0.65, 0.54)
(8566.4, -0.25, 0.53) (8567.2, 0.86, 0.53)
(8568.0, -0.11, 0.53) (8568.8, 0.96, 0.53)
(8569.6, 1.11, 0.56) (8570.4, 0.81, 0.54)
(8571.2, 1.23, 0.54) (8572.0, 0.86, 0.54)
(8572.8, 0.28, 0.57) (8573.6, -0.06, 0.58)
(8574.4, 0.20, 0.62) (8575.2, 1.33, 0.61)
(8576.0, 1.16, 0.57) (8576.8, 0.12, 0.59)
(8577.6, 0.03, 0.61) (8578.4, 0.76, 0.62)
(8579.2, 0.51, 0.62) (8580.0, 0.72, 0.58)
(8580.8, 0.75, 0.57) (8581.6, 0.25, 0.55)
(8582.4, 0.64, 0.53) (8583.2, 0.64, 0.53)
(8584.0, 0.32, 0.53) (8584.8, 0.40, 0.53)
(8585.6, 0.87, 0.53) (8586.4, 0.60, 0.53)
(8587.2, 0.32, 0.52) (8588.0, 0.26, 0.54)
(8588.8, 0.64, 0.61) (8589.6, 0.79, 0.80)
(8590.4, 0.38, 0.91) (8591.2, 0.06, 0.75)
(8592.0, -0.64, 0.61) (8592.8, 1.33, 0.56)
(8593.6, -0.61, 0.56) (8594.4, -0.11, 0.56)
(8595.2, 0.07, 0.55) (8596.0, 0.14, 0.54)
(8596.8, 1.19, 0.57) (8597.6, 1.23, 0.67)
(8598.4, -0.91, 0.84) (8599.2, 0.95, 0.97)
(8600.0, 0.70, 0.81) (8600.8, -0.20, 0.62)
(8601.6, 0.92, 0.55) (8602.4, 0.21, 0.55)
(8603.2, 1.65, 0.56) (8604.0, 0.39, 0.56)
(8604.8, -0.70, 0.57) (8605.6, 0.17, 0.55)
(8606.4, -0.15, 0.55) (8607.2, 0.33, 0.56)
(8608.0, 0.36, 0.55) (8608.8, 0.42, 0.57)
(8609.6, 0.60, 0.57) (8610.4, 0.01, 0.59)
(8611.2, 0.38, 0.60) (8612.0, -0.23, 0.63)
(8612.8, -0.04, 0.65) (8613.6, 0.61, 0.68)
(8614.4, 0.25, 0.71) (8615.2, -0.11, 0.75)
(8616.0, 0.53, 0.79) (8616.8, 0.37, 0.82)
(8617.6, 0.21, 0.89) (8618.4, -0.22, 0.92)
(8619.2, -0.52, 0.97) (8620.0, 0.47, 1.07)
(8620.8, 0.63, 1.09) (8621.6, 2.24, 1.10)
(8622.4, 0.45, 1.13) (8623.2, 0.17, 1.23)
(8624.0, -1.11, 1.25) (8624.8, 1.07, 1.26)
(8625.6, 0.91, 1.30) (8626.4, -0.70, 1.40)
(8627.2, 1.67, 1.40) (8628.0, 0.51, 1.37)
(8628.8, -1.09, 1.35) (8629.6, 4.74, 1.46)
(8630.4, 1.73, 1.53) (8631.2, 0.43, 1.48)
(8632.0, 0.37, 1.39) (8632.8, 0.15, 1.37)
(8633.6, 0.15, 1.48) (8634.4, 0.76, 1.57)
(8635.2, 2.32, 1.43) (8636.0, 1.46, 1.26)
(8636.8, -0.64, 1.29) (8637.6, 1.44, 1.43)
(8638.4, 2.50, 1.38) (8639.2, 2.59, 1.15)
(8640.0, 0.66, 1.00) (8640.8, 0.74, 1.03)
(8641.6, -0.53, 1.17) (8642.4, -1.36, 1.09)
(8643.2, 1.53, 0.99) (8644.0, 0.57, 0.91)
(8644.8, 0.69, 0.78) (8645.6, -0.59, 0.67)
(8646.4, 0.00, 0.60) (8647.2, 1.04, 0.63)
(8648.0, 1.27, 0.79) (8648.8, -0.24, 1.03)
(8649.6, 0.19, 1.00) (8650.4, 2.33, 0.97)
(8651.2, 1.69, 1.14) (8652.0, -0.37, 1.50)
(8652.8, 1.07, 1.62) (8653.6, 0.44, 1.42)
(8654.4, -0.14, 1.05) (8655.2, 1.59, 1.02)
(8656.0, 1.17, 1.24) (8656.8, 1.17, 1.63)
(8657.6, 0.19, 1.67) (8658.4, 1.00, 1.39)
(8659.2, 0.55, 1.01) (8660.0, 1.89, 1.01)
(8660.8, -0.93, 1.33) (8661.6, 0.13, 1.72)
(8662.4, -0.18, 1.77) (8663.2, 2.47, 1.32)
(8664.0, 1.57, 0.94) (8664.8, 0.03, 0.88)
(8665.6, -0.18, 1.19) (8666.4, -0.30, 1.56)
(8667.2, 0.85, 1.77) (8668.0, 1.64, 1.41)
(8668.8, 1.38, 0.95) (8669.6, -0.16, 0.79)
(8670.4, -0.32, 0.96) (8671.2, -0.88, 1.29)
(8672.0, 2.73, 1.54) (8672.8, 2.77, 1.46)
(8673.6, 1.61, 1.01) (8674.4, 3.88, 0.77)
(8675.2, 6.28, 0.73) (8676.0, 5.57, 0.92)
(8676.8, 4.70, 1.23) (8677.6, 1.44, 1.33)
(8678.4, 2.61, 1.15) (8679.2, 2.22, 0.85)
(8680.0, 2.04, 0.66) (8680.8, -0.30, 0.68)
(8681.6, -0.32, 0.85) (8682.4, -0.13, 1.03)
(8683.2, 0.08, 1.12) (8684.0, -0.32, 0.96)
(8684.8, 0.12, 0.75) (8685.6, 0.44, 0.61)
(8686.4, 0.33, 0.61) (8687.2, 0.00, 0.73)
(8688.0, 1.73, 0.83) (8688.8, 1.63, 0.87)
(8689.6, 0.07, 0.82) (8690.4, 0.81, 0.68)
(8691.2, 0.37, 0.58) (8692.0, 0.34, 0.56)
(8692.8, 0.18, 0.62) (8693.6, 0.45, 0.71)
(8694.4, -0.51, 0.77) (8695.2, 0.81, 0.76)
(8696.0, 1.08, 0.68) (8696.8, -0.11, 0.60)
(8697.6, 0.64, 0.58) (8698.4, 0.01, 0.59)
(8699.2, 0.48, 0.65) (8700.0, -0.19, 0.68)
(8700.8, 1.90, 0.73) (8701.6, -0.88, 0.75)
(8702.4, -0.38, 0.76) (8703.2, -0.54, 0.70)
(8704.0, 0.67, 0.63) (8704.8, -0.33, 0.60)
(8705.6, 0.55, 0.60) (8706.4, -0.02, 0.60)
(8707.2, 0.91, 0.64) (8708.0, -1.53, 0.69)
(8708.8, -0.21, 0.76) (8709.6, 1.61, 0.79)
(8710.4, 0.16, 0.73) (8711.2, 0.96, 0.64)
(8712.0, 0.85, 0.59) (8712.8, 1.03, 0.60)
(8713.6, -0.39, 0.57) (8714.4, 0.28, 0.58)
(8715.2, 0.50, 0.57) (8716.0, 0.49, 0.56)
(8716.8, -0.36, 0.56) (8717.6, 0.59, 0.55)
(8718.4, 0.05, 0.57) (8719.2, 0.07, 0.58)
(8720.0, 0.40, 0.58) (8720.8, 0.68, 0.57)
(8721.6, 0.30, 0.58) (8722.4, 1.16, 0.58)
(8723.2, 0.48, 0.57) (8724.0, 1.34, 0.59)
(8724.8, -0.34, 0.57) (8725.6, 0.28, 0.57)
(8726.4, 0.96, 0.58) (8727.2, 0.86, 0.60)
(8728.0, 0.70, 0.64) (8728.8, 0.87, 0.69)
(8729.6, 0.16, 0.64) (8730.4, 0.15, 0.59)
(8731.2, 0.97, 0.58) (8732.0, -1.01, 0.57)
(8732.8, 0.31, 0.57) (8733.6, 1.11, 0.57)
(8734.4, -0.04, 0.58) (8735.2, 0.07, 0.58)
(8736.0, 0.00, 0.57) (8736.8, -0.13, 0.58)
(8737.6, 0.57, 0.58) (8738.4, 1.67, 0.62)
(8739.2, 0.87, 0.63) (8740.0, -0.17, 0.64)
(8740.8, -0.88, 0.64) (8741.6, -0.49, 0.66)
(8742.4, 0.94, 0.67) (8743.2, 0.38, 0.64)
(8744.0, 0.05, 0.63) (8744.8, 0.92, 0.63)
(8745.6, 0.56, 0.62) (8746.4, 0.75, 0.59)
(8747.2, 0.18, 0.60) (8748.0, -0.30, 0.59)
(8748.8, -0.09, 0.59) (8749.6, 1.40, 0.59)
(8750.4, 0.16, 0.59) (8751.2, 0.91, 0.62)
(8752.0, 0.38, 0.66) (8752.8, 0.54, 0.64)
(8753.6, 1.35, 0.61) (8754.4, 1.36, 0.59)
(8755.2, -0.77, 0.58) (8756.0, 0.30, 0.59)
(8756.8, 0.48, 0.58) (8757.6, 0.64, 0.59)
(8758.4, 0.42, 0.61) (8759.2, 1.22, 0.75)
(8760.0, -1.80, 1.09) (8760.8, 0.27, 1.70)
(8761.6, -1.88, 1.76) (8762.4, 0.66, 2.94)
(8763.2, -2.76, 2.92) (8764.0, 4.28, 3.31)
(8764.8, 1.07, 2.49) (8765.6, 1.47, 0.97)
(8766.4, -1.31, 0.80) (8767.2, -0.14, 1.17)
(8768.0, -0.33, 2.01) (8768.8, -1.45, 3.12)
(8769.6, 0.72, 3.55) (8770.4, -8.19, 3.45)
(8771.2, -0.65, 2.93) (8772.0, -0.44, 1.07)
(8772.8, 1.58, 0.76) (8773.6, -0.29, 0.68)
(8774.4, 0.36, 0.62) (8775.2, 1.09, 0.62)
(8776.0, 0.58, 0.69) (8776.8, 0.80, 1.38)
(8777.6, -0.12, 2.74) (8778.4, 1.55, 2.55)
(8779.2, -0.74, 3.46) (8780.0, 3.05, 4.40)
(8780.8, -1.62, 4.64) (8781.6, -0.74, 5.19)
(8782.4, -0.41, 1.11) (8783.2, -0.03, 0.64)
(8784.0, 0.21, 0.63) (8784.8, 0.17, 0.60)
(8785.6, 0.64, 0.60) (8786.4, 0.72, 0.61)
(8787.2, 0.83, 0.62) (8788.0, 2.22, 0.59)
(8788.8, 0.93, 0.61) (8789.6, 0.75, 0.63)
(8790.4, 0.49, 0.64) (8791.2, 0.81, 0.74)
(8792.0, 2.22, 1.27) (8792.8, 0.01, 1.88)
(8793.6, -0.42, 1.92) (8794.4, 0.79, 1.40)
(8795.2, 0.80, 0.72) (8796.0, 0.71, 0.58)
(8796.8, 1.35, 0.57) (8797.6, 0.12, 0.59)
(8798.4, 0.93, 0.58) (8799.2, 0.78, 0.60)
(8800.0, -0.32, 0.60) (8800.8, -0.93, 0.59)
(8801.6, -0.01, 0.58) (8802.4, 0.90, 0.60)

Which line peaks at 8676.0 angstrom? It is H-beta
